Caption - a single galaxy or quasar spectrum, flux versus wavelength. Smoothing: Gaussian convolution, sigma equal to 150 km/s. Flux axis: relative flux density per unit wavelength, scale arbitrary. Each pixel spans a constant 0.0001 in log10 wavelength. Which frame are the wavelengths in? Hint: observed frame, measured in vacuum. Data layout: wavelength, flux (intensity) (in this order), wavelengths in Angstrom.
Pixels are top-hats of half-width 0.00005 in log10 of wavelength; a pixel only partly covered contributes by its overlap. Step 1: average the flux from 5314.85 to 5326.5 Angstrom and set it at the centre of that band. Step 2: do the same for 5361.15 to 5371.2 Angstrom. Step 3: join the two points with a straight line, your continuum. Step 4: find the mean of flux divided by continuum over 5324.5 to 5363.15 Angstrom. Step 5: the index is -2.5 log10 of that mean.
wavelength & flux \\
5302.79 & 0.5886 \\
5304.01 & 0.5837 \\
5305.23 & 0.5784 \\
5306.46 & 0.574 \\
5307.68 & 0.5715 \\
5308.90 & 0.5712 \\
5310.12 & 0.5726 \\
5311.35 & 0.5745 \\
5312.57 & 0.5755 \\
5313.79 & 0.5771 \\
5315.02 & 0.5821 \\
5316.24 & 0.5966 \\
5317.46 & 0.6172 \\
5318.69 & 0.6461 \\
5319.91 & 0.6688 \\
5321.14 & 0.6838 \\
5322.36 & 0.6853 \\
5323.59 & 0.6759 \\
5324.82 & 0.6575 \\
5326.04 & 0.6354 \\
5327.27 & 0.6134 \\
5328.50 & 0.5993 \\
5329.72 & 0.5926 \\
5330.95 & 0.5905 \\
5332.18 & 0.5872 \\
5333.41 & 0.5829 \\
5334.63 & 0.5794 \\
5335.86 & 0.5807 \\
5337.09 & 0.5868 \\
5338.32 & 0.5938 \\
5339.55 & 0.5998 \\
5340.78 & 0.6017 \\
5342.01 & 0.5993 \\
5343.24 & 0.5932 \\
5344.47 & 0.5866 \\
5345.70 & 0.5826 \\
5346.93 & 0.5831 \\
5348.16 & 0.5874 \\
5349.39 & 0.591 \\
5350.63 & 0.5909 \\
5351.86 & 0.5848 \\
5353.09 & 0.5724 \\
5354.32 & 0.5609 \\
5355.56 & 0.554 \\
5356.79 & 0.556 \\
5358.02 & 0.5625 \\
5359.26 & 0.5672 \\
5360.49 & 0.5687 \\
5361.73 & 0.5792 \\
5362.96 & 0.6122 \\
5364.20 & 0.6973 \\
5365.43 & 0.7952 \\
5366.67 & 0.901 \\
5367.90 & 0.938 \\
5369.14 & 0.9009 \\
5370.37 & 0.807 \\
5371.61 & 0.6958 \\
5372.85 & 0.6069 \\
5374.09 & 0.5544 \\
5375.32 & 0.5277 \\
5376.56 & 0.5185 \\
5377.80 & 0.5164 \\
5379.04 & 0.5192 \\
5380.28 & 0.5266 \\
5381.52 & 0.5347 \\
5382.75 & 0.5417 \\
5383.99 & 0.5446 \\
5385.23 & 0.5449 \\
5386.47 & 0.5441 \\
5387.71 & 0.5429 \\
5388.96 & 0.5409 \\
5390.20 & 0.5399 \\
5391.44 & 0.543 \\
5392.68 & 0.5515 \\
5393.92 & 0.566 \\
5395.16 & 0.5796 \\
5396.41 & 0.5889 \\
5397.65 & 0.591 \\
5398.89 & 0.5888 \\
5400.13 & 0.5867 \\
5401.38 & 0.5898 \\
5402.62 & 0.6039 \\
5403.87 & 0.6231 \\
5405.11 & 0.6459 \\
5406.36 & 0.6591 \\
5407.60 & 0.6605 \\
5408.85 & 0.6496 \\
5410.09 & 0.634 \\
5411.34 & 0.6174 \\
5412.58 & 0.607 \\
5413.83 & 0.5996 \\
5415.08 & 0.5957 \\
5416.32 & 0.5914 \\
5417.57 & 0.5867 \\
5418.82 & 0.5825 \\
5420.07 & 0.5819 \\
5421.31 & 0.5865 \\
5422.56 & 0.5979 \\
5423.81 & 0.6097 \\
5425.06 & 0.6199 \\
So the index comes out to 0.21 mag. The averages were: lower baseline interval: 0.648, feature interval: 0.588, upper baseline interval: 0.778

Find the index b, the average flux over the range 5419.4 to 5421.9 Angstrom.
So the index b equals 0.586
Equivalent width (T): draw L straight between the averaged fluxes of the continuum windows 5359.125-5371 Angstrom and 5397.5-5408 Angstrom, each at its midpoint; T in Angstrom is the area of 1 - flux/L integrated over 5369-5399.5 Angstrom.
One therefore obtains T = 4.66 Angstrom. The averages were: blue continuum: 0.744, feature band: 0.576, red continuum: 0.617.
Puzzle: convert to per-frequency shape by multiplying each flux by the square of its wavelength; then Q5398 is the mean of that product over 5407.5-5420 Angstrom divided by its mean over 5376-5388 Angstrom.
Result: 1.16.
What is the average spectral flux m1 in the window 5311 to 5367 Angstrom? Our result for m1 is 0.61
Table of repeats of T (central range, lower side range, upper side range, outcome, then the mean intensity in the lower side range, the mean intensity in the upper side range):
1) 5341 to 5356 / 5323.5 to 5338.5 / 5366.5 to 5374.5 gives 2.1 Angstrom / 0.604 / 0.77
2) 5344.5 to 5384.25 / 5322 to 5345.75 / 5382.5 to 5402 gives -2.4 Angstrom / 0.606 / 0.562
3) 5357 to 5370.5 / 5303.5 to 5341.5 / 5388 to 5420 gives -2.5 Angstrom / 0.604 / 0.596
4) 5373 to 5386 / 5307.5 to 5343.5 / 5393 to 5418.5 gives 1.5 Angstrom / 0.607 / 0.607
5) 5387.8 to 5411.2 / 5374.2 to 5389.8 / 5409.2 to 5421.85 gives -1.1 Angstrom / 0.534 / 0.6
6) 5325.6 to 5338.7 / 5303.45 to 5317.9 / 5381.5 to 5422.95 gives -0.3 Angstrom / 0.581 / 0.587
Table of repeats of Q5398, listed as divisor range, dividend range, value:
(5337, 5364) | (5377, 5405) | 0.98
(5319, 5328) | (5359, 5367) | 1.03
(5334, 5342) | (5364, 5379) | 1.19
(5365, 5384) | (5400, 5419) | 0.95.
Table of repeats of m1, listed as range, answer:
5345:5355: 0.581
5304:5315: 0.575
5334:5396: 0.601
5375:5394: 0.537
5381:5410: 0.582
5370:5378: 0.602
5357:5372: 0.715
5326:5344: 0.594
